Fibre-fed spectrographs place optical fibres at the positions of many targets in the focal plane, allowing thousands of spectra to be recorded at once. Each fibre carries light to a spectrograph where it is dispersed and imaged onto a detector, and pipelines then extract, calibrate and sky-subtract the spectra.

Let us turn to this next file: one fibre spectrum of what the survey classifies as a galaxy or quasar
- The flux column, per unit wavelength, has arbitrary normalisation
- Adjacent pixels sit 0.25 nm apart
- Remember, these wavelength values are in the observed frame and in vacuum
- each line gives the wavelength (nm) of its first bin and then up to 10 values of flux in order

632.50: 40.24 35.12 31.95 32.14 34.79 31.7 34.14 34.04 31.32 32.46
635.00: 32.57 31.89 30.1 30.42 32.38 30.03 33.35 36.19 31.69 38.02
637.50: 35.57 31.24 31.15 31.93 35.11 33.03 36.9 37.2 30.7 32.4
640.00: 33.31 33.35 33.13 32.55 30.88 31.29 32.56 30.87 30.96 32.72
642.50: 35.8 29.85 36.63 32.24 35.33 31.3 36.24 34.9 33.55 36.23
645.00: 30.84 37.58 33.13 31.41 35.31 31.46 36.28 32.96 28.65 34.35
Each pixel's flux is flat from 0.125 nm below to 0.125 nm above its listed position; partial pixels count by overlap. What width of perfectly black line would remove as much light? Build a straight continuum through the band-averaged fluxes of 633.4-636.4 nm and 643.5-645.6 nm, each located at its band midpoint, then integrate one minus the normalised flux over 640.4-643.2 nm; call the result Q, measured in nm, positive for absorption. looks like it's 0.10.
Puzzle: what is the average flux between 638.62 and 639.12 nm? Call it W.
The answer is 34.9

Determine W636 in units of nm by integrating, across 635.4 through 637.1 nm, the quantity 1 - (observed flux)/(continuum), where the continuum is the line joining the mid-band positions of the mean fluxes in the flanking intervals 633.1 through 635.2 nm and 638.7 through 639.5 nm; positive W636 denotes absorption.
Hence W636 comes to 0.090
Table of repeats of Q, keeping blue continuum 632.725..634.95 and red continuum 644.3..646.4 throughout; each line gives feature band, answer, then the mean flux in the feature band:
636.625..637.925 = -0.05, 34.4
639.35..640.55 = 0.03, 32.6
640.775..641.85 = 0.06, 31.5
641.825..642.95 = 0.03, 32.6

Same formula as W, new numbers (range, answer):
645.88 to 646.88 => 34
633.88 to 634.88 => 33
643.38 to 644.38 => 34.4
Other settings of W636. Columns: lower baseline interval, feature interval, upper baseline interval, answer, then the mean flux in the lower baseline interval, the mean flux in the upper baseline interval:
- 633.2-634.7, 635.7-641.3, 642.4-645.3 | 0.057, 33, 34.1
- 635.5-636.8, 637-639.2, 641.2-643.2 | -0.127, 32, 32.6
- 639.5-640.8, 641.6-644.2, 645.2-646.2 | 0.007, 32.8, 33.9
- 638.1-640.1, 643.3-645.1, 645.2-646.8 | -0.008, 33.8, 33.9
